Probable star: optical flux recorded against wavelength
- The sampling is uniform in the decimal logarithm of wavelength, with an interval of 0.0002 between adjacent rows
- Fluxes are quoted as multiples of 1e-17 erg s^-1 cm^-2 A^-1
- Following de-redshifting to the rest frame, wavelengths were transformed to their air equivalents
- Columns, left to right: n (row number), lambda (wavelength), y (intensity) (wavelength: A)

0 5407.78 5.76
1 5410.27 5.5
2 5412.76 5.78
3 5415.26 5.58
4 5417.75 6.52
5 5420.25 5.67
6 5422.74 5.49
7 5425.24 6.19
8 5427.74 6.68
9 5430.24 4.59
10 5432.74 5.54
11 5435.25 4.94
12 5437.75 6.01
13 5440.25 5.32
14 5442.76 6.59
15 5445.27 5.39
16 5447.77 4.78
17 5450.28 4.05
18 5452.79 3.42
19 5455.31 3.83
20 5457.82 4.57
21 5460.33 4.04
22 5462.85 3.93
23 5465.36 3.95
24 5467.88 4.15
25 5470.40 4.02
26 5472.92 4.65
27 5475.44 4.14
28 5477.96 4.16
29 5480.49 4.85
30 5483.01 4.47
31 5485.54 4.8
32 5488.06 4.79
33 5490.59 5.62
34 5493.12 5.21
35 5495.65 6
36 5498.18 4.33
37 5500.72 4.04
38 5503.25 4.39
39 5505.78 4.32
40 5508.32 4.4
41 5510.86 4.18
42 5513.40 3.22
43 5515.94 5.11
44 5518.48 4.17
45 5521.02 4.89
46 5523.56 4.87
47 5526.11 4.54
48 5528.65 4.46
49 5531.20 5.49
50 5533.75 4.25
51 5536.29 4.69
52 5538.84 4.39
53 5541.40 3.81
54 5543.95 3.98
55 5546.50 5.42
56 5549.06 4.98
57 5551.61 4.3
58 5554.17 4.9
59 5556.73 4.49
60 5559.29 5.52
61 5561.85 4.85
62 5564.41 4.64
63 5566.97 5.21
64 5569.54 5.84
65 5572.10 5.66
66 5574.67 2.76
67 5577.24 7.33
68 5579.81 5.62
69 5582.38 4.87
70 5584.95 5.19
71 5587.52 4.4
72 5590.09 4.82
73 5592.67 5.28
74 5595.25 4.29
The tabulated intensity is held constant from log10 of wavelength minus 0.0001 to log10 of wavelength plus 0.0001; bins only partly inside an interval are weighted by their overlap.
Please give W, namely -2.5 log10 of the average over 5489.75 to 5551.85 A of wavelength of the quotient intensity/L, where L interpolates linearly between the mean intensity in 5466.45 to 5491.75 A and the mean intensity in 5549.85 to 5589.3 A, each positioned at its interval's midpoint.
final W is 0.04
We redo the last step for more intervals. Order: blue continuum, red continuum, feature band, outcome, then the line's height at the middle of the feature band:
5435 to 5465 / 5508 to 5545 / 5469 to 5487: 0.04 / 4.61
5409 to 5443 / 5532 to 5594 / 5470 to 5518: 0.16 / 5.31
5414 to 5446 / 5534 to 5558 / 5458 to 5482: 0.25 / 5.32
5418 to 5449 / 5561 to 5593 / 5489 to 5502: 0.08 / 5.41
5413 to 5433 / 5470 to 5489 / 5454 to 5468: 0.21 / 4.92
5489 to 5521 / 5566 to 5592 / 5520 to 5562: 0.04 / 4.88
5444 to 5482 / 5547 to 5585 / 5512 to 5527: 0.06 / 4.71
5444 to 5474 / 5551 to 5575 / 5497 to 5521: 0.07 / 4.56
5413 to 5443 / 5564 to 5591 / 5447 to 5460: 0.34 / 5.63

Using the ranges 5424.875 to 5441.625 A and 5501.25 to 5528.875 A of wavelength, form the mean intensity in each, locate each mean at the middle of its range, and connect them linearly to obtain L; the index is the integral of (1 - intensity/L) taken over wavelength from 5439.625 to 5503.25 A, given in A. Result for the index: 5.4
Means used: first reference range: 5.59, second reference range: 4.4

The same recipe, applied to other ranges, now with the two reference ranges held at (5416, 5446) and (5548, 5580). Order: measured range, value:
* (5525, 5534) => 0.87 A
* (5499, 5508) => 1.85 A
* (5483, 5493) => 0.82 A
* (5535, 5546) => 1.88 A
